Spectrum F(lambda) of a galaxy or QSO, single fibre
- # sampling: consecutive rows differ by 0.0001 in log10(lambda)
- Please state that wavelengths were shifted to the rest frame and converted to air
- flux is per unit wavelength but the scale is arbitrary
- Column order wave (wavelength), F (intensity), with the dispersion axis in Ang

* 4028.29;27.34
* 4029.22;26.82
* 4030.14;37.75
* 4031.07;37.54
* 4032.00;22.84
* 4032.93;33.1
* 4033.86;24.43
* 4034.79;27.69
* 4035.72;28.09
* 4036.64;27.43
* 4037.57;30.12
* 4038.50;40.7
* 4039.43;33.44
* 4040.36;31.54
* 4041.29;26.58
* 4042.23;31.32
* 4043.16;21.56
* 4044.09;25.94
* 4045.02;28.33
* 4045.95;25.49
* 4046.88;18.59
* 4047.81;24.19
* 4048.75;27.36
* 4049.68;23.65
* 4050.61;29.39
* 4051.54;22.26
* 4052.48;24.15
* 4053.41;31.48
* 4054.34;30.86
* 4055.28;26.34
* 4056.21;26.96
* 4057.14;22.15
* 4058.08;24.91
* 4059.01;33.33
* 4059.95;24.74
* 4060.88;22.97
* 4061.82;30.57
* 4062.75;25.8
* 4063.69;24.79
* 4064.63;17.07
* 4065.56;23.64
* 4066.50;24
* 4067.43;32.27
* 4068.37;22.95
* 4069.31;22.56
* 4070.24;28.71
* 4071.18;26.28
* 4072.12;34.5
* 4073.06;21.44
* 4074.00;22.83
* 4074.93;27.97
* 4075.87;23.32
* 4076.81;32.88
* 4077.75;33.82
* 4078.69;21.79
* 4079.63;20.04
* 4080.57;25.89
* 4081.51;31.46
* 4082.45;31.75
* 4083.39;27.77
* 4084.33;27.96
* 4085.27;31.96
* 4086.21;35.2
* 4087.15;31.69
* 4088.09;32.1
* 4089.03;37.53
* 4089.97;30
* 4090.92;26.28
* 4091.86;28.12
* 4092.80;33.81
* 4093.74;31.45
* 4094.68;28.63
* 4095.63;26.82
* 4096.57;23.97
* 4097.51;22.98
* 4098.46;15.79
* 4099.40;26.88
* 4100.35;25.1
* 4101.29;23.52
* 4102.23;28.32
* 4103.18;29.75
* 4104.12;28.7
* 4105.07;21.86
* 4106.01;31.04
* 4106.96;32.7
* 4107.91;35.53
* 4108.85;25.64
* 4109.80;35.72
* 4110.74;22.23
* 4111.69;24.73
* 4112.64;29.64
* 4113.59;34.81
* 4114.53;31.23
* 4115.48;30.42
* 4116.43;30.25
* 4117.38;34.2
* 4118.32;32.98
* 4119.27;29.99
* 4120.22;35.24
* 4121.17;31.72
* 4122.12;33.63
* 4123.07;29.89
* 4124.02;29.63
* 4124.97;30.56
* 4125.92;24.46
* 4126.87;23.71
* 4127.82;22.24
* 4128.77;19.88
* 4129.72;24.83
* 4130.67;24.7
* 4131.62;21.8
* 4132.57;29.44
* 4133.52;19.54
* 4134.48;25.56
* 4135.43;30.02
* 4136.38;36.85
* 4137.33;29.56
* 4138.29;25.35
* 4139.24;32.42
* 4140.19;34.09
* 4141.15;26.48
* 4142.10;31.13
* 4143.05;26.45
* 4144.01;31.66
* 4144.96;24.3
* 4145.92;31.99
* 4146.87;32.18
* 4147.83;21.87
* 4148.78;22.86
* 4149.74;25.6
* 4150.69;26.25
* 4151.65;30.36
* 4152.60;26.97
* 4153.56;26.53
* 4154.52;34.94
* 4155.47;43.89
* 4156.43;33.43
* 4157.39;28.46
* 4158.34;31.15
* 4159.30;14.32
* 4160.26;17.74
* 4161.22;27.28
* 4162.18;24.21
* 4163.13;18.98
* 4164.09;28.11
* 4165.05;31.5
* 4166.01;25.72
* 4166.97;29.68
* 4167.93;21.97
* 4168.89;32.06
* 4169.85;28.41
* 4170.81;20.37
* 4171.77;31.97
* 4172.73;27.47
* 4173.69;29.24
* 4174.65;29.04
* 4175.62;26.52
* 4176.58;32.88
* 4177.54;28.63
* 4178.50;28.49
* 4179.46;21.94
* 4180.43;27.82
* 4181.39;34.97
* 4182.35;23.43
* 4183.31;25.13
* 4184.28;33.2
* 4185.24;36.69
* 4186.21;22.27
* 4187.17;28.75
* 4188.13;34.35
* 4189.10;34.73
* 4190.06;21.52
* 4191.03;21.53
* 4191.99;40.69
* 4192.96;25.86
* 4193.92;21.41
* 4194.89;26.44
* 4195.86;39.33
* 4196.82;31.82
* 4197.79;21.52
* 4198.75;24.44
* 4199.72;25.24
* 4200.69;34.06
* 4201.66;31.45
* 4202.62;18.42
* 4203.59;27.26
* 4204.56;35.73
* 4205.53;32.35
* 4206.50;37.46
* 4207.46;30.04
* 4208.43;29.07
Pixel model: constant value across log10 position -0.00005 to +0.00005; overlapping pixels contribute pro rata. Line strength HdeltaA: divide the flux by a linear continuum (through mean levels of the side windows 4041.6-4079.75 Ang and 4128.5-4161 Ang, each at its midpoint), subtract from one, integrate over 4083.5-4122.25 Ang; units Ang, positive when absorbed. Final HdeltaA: -3.72 Ang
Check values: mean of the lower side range 26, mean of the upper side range 27.8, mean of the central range 29.5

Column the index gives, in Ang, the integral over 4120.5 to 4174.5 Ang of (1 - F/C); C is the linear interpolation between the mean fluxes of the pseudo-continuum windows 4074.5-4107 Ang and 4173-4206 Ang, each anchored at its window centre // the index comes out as 1.6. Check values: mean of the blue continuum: 28.2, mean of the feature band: 27.6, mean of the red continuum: 28.7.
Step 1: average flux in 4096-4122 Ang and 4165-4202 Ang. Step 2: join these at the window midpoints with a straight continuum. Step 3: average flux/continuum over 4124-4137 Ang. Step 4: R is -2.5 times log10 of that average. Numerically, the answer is 0.11 mag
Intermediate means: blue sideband 28.8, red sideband 28.5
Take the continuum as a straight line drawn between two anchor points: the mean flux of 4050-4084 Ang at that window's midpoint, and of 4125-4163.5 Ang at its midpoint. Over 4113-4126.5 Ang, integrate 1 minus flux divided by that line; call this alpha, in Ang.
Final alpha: -2.2 Ang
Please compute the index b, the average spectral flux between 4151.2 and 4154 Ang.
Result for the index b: 28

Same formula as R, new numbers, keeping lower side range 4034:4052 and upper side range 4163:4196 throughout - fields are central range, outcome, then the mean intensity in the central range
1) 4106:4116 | -0.09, 30.3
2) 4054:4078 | 0.05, 26.4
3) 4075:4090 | -0.07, 29.6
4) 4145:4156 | -0.04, 29.2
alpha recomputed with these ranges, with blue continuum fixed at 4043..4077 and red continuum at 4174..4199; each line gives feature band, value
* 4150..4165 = 0.2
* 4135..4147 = -1.1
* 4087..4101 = -0.7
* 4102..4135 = -1.7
